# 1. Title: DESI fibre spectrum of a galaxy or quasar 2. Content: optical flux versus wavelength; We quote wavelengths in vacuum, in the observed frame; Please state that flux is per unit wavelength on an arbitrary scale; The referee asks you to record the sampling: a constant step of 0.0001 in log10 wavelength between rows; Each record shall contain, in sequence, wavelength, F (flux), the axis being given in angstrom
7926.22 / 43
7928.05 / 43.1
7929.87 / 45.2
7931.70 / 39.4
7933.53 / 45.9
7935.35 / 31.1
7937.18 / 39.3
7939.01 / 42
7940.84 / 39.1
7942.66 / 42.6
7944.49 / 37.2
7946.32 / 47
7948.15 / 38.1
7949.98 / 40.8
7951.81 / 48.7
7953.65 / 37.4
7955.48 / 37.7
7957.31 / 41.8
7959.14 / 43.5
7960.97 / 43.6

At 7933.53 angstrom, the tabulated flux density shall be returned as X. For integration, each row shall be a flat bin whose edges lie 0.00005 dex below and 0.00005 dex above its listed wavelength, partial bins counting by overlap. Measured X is 45.9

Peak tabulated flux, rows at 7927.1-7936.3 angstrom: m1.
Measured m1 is 45.9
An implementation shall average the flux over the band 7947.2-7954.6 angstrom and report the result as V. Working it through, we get 41.2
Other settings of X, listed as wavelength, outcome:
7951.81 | 48.7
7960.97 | 43.6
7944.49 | 37.2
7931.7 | 39.4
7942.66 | 42.6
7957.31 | 41.8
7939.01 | 42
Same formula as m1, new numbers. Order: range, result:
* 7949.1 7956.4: 48.7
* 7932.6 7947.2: 47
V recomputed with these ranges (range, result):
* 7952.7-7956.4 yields 37.6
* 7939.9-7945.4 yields 39.7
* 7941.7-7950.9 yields 41.2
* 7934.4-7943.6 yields 38.9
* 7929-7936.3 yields 40.3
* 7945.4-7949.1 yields 42.5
